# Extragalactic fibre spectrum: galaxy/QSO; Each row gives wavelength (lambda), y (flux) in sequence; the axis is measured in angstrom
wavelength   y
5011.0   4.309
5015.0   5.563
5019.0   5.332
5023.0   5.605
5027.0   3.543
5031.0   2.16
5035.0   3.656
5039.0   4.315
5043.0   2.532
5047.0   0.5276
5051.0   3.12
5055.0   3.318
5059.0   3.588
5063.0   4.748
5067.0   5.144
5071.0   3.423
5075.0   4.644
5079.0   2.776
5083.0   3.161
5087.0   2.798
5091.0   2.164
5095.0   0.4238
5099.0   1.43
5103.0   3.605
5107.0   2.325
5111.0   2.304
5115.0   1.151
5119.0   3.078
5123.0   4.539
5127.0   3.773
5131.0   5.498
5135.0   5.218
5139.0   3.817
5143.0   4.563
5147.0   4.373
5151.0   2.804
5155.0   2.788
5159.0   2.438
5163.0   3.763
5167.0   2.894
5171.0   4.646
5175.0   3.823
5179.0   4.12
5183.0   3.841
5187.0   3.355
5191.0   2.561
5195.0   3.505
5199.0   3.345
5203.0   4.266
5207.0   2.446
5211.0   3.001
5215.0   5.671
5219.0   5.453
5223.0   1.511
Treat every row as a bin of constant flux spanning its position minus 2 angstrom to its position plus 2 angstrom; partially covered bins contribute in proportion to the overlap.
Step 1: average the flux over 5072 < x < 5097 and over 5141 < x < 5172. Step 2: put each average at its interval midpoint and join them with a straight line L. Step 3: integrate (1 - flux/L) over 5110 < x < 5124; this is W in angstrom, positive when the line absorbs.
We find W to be 1.81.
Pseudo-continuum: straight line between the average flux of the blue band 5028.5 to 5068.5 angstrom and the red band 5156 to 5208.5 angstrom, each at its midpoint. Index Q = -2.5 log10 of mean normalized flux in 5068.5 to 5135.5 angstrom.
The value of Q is 0.11 mag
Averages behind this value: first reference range 3.29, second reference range 3.46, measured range 3.04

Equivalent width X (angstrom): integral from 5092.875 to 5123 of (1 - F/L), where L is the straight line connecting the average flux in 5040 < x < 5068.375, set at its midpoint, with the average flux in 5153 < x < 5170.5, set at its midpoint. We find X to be 9.26 angstrom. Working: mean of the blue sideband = 3.28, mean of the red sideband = 3.11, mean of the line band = 2.21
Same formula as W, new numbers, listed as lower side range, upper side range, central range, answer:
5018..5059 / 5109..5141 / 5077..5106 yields 9.9 angstrom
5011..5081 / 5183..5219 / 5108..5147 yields -0.6 angstrom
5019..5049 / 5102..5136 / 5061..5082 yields -4.5 angstrom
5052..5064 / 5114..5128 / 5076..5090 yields 2.2 angstrom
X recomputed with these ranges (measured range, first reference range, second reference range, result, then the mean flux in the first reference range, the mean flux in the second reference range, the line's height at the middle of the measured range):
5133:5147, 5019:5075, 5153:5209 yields -4.16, 3.62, 3.41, 3.48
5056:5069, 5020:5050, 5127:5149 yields -2.78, 3.26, 4.61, 3.62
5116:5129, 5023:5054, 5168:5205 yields -0.70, 3.03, 3.7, 3.41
